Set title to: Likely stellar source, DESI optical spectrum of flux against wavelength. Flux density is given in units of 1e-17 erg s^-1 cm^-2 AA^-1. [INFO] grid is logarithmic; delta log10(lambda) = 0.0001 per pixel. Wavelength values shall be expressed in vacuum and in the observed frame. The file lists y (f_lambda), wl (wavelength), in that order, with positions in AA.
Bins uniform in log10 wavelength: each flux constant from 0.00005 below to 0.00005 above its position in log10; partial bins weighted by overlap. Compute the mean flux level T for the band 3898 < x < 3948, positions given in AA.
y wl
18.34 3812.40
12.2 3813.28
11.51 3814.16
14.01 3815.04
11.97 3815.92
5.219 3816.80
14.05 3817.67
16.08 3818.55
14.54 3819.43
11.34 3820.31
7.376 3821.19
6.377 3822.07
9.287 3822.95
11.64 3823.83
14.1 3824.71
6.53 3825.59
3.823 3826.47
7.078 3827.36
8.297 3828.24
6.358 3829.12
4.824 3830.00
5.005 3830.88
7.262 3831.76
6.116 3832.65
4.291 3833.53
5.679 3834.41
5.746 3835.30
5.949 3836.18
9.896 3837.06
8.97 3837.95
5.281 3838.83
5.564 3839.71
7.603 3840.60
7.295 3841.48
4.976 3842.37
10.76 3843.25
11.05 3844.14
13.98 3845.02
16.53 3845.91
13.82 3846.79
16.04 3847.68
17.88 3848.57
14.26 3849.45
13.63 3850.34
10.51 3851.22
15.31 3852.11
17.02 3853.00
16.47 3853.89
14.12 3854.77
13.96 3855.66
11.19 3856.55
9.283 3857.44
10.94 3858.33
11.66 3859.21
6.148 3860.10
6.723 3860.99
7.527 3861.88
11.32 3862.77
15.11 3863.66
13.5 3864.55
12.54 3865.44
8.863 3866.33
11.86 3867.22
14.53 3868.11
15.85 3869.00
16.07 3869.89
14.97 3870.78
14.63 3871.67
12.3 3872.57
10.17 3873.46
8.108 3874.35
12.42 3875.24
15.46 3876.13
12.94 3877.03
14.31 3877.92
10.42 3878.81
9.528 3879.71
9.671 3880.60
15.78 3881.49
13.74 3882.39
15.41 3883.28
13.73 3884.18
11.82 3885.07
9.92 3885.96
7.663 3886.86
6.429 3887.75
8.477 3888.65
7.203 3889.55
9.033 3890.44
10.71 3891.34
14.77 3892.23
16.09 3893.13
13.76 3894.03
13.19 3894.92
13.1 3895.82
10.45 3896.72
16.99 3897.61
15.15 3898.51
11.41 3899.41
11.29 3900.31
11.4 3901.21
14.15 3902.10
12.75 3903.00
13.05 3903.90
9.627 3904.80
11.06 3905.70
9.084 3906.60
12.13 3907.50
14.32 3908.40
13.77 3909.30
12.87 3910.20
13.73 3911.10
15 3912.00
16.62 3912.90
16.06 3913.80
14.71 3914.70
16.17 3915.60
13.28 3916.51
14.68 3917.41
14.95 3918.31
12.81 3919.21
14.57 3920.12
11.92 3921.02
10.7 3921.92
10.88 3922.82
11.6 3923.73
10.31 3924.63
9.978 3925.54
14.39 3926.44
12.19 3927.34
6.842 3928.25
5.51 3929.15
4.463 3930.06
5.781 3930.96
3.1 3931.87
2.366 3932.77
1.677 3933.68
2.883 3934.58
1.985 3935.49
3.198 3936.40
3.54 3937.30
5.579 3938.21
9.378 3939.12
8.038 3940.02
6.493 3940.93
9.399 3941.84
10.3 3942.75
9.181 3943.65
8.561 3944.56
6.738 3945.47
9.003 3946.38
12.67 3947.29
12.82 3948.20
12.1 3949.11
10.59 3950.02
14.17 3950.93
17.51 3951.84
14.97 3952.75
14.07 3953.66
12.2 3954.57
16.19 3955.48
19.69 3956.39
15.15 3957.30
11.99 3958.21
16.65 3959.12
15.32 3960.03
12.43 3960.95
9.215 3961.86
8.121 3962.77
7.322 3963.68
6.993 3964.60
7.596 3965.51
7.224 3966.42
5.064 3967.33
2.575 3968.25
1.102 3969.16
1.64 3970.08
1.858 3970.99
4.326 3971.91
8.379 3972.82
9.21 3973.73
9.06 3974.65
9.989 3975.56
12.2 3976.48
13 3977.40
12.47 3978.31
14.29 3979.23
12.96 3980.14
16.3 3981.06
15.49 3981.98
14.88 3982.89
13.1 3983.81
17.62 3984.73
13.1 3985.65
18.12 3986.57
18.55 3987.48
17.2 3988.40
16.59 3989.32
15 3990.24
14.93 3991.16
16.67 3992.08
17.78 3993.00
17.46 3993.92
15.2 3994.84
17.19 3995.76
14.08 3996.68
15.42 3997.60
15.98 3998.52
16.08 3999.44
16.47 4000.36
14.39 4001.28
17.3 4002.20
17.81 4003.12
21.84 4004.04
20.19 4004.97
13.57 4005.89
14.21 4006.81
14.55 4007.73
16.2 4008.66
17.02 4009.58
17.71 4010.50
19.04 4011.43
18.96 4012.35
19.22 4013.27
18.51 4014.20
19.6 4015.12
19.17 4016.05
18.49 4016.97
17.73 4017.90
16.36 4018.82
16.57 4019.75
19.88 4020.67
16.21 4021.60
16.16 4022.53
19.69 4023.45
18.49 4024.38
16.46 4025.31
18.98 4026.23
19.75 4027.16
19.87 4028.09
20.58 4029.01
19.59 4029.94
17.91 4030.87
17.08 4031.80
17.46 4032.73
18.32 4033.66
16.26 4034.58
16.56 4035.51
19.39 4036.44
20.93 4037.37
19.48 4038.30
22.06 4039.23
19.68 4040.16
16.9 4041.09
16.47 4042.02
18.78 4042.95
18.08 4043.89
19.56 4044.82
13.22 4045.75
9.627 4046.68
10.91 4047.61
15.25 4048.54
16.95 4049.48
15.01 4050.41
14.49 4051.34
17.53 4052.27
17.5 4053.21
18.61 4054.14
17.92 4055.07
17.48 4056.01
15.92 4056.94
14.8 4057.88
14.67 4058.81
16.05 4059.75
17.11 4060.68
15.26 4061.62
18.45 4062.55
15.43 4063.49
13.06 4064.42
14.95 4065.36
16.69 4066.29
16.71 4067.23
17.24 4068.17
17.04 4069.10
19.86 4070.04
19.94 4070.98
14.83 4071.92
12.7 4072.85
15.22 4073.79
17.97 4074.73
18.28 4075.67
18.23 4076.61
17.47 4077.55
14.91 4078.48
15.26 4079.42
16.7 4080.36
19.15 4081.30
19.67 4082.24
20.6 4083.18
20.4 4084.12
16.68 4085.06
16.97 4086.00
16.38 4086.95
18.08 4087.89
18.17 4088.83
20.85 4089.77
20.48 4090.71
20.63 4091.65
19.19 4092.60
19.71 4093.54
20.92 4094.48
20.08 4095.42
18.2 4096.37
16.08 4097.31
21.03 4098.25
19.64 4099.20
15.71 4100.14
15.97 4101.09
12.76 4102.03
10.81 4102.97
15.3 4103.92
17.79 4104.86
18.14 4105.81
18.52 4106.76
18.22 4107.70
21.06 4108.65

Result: 10.3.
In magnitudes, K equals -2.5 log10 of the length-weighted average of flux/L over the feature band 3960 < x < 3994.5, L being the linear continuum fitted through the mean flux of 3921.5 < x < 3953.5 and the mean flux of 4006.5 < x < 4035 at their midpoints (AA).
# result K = 0.17 mag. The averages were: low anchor 8.59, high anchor 18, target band 11.4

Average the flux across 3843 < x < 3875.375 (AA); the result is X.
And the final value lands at 12.7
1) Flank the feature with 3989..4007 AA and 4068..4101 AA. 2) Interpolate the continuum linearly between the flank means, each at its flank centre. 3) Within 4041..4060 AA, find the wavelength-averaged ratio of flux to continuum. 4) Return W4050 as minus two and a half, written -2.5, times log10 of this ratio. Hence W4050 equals 0.097 mag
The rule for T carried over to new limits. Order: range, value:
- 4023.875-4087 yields 17.2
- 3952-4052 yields 15.1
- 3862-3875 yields 12.7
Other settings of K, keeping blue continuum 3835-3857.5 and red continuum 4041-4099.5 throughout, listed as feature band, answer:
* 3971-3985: 0.249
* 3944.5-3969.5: 0.275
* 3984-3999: -0.074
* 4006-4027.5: -0.122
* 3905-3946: 0.338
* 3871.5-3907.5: 0.061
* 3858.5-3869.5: 0.060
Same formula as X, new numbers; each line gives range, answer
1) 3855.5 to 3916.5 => 12.3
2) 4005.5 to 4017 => 17.4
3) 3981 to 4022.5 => 16.8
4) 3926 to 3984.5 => 9.47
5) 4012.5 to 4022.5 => 18.1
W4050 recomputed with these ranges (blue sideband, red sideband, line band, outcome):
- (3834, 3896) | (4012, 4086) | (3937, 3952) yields 0.41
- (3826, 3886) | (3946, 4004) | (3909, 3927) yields -0.13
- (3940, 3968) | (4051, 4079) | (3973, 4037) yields -0.21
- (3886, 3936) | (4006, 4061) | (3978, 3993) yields -0.05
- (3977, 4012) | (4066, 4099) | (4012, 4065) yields -0.02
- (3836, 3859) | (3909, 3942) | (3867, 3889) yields -0.12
